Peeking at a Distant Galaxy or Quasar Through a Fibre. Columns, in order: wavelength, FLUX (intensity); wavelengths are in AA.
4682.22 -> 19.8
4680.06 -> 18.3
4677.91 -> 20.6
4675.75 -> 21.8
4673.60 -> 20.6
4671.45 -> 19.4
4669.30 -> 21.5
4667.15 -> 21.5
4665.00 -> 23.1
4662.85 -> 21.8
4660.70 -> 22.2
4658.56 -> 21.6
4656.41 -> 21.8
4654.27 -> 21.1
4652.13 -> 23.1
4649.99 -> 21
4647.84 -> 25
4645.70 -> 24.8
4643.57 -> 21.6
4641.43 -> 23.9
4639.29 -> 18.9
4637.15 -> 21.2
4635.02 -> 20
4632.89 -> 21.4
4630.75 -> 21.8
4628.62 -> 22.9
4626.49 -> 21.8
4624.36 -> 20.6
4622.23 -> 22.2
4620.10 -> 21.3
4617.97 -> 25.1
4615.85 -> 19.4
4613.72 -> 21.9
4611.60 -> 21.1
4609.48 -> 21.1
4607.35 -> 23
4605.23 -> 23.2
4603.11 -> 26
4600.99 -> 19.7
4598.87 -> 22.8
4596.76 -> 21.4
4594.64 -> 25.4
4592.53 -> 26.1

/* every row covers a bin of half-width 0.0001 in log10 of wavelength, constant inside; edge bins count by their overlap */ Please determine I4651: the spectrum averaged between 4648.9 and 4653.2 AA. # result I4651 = 22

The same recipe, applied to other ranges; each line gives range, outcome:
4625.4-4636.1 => 21.6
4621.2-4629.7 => 21.9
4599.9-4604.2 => 22.8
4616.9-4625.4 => 22.3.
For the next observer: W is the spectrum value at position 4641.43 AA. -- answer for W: 23.9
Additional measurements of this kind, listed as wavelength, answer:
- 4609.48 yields 21.1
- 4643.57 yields 21.6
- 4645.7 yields 24.8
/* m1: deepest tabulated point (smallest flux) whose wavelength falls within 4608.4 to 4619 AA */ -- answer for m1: 19.4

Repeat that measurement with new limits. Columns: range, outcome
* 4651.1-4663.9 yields 21.1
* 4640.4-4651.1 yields 21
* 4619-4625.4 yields 20.6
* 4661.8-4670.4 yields 21.5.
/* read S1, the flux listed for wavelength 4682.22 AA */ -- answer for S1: 19.8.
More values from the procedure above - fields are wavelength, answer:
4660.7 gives 22.2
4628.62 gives 22.9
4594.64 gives 25.4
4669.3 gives 21.5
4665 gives 23.1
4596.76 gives 21.4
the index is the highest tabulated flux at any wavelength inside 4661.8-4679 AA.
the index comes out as 23.1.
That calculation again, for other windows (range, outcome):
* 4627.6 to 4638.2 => 22.9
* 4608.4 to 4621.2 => 25.1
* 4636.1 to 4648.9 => 25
